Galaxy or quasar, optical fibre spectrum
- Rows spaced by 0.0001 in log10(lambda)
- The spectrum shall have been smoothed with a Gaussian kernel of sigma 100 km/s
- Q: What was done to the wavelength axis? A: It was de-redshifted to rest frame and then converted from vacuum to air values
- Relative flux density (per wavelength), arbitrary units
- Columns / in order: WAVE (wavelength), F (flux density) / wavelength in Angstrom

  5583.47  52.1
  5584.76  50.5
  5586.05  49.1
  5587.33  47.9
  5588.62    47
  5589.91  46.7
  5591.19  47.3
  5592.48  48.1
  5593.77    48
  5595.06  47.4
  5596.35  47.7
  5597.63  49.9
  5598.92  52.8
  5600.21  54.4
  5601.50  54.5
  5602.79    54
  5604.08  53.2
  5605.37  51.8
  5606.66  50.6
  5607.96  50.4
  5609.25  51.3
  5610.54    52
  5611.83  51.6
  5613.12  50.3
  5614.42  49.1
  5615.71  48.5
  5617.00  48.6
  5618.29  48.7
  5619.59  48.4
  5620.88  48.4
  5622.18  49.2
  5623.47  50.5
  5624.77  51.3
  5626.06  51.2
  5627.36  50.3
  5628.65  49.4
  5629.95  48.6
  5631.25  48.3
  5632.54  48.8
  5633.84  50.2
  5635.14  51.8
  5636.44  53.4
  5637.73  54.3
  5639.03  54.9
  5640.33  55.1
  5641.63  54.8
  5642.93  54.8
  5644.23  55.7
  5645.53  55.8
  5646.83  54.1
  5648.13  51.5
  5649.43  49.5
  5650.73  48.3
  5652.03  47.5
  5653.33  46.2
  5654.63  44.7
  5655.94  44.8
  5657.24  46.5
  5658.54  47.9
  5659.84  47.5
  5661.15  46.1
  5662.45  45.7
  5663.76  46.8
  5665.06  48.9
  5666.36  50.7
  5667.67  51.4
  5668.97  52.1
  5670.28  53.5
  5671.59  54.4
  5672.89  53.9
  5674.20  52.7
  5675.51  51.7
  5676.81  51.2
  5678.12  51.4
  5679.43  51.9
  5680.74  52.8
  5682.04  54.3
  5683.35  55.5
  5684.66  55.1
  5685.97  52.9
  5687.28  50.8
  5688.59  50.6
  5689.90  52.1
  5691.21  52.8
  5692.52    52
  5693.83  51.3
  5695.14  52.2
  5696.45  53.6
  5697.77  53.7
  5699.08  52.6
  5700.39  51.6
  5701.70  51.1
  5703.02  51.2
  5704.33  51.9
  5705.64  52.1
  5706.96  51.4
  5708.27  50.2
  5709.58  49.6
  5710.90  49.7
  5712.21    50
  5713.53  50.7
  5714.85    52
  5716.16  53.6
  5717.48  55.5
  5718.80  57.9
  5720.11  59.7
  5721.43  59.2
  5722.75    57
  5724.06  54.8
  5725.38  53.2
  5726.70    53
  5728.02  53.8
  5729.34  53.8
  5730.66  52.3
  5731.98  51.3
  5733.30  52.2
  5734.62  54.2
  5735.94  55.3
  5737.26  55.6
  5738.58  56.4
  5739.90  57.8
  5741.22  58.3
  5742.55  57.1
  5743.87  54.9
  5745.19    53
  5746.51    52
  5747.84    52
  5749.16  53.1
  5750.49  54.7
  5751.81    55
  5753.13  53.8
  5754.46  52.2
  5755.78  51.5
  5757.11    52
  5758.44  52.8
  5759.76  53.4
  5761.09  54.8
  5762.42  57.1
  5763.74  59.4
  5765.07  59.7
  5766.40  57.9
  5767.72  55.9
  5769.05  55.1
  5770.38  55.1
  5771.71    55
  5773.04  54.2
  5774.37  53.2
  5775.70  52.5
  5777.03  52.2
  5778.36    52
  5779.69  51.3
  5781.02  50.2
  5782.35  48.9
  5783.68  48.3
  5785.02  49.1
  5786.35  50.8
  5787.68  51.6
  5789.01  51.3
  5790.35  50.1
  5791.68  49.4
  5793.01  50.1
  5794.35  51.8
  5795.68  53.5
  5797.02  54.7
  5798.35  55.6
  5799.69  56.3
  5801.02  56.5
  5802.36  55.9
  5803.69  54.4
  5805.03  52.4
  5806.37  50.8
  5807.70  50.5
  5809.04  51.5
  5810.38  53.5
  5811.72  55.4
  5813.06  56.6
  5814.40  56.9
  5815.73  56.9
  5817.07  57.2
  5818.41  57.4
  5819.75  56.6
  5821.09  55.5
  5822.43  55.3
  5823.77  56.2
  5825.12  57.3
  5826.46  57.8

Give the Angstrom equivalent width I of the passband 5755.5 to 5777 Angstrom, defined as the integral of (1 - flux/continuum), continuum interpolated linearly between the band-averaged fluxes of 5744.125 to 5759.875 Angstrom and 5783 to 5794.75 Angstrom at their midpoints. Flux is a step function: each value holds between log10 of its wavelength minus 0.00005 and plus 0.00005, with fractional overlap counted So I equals -1.3 Angstrom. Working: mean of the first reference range 53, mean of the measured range 54.9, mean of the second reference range 50.2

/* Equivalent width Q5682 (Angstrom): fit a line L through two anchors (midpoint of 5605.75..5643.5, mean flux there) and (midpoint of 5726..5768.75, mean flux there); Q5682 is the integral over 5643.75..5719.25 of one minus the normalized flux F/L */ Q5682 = 1.93 Angstrom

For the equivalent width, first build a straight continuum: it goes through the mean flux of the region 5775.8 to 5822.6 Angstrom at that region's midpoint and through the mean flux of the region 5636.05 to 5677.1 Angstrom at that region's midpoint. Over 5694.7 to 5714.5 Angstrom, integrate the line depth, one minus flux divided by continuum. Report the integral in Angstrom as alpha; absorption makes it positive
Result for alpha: 0.1 Angstrom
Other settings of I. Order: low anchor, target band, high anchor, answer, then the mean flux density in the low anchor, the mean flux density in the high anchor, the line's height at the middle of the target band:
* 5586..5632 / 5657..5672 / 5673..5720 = 0.64 Angstrom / 49.9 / 52.4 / 51.5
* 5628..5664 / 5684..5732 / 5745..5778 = -0.48 Angstrom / 50.1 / 54.3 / 52.4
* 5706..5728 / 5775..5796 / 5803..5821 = 1.39 Angstrom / 53.6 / 54.7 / 54.4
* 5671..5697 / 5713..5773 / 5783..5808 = -2.64 Angstrom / 52.7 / 52.3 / 52.5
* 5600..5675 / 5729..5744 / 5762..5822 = -0.66 Angstrom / 50.6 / 53.8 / 52.7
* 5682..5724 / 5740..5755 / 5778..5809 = -0.54 Angstrom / 52.9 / 52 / 52.5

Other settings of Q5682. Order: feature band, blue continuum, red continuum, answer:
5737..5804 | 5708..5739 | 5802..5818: 0.52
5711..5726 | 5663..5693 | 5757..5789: -0.57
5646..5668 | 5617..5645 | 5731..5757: 1.61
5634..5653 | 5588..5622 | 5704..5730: -0.59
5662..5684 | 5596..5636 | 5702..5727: 0.16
